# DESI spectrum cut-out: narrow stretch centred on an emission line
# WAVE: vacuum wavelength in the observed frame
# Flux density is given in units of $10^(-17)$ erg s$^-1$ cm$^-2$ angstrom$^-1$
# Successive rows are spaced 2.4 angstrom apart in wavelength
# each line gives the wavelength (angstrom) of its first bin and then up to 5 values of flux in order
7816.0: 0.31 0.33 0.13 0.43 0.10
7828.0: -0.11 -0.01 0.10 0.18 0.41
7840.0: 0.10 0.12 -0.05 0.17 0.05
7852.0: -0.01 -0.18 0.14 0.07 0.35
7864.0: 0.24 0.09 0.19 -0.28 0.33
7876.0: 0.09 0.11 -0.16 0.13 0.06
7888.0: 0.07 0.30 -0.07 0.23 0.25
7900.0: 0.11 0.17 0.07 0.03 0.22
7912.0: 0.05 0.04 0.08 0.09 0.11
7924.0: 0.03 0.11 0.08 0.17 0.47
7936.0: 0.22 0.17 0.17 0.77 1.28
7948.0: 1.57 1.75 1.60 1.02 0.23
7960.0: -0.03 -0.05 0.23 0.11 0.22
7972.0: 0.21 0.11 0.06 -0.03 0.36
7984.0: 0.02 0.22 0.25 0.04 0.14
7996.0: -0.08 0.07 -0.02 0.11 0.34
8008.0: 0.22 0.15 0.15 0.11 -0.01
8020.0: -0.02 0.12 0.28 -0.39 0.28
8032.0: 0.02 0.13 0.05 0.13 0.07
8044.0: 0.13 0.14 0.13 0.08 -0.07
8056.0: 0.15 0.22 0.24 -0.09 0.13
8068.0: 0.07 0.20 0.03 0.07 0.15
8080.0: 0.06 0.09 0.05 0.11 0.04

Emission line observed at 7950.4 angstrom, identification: [O II]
